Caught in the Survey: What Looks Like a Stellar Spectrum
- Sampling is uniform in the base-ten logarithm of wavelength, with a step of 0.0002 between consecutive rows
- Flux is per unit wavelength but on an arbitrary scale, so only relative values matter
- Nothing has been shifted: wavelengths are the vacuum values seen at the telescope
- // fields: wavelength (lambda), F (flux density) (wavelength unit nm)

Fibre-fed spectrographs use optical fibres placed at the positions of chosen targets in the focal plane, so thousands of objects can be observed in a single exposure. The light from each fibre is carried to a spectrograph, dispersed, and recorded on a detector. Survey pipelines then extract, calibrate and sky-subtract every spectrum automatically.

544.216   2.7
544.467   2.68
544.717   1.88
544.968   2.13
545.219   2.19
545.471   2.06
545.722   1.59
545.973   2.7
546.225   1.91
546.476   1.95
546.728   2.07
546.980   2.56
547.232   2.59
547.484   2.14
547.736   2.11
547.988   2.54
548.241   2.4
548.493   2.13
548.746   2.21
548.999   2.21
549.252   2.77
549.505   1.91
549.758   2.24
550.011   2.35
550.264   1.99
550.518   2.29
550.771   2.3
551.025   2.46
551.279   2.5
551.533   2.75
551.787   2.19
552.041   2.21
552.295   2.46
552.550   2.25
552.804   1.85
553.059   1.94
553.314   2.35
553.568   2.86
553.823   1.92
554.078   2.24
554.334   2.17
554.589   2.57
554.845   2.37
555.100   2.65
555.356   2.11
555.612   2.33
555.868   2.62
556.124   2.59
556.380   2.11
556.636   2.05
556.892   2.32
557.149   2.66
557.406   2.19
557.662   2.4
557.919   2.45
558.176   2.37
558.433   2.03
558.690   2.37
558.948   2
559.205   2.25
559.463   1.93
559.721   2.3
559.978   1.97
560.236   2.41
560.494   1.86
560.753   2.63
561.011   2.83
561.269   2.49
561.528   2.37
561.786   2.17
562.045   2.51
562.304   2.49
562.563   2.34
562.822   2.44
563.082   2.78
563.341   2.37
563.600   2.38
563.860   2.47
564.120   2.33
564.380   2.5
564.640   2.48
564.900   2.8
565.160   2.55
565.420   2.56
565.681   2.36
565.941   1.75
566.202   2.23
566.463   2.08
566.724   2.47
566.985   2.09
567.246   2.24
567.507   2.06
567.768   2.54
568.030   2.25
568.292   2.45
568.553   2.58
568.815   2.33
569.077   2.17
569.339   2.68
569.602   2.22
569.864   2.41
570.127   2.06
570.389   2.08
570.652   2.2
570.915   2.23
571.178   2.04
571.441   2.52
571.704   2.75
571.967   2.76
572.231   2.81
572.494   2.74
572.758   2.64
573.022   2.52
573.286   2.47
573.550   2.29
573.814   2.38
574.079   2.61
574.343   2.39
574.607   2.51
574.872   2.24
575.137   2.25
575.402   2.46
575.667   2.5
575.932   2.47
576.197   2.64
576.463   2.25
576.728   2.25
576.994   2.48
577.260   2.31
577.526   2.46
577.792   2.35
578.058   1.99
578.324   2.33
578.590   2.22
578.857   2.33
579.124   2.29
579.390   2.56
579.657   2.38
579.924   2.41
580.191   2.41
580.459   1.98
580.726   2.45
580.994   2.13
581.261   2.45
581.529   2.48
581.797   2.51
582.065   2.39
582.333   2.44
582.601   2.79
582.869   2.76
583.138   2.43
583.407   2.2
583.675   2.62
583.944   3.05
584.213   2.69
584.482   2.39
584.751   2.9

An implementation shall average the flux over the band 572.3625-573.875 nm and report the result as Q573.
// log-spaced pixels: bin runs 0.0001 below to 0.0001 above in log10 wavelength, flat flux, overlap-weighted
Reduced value 2.51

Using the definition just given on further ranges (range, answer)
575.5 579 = 2.35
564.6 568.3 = 2.32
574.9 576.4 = 2.44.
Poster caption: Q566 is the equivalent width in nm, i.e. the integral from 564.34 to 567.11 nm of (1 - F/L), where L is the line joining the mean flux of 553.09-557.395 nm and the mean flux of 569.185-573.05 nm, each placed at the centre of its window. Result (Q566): 0.07 nm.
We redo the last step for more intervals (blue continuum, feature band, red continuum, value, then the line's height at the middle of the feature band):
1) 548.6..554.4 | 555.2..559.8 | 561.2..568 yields 0.08 nm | 2.32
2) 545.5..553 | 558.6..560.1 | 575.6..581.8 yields 0.10 nm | 2.29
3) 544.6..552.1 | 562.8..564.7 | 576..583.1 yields -0.13 nm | 2.32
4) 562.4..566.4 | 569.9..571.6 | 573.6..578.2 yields 0.13 nm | 2.4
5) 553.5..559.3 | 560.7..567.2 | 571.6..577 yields -0.05 nm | 2.4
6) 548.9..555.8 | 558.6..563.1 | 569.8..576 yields 0.06 nm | 2.36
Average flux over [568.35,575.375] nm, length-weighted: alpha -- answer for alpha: 2.42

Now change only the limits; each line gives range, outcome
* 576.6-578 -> 2.35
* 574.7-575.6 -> 2.34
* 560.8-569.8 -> 2.4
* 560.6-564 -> 2.48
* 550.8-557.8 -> 2.34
